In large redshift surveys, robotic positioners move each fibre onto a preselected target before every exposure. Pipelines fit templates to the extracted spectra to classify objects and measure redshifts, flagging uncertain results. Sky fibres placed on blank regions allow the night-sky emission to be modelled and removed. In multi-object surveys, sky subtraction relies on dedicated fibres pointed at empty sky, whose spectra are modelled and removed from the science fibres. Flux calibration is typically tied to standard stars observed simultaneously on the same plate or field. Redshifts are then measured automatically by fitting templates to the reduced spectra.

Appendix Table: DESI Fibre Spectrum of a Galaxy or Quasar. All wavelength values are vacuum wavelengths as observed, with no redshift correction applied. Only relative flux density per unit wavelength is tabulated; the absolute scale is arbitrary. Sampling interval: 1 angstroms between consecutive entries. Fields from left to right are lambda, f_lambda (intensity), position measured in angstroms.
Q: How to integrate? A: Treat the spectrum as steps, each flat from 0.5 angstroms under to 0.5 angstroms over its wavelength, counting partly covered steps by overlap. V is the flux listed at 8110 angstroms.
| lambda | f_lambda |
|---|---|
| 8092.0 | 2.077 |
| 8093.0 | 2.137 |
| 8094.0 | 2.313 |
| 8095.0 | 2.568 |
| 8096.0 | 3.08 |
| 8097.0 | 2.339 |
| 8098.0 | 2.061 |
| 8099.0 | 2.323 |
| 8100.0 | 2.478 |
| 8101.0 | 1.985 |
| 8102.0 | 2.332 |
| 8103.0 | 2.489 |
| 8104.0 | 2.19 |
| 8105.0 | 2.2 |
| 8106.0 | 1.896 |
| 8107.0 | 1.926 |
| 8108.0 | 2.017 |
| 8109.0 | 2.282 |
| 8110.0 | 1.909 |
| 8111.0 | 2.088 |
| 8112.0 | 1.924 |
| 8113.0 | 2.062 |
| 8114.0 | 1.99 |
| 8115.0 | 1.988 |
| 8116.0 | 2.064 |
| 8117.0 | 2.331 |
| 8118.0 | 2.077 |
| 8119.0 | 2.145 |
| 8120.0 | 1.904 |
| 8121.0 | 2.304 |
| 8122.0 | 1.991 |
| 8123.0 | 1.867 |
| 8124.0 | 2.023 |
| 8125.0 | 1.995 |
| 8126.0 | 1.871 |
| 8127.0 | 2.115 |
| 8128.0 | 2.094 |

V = 1.909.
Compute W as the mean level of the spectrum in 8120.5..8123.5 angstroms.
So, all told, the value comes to 2.05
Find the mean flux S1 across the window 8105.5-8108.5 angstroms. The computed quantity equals 1.95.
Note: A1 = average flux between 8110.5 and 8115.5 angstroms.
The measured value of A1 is 2.01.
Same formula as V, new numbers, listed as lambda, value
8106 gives 1.896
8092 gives 2.077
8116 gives 2.064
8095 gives 2.568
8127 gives 2.115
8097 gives 2.339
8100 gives 2.478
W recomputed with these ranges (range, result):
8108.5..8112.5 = 2.05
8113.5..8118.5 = 2.09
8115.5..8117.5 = 2.2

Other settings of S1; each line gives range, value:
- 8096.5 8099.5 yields 2.24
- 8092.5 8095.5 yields 2.34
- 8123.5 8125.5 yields 2.01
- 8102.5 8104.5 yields 2.34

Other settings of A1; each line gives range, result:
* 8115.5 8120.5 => 2.1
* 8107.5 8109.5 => 2.15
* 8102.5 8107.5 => 2.14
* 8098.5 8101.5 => 2.26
